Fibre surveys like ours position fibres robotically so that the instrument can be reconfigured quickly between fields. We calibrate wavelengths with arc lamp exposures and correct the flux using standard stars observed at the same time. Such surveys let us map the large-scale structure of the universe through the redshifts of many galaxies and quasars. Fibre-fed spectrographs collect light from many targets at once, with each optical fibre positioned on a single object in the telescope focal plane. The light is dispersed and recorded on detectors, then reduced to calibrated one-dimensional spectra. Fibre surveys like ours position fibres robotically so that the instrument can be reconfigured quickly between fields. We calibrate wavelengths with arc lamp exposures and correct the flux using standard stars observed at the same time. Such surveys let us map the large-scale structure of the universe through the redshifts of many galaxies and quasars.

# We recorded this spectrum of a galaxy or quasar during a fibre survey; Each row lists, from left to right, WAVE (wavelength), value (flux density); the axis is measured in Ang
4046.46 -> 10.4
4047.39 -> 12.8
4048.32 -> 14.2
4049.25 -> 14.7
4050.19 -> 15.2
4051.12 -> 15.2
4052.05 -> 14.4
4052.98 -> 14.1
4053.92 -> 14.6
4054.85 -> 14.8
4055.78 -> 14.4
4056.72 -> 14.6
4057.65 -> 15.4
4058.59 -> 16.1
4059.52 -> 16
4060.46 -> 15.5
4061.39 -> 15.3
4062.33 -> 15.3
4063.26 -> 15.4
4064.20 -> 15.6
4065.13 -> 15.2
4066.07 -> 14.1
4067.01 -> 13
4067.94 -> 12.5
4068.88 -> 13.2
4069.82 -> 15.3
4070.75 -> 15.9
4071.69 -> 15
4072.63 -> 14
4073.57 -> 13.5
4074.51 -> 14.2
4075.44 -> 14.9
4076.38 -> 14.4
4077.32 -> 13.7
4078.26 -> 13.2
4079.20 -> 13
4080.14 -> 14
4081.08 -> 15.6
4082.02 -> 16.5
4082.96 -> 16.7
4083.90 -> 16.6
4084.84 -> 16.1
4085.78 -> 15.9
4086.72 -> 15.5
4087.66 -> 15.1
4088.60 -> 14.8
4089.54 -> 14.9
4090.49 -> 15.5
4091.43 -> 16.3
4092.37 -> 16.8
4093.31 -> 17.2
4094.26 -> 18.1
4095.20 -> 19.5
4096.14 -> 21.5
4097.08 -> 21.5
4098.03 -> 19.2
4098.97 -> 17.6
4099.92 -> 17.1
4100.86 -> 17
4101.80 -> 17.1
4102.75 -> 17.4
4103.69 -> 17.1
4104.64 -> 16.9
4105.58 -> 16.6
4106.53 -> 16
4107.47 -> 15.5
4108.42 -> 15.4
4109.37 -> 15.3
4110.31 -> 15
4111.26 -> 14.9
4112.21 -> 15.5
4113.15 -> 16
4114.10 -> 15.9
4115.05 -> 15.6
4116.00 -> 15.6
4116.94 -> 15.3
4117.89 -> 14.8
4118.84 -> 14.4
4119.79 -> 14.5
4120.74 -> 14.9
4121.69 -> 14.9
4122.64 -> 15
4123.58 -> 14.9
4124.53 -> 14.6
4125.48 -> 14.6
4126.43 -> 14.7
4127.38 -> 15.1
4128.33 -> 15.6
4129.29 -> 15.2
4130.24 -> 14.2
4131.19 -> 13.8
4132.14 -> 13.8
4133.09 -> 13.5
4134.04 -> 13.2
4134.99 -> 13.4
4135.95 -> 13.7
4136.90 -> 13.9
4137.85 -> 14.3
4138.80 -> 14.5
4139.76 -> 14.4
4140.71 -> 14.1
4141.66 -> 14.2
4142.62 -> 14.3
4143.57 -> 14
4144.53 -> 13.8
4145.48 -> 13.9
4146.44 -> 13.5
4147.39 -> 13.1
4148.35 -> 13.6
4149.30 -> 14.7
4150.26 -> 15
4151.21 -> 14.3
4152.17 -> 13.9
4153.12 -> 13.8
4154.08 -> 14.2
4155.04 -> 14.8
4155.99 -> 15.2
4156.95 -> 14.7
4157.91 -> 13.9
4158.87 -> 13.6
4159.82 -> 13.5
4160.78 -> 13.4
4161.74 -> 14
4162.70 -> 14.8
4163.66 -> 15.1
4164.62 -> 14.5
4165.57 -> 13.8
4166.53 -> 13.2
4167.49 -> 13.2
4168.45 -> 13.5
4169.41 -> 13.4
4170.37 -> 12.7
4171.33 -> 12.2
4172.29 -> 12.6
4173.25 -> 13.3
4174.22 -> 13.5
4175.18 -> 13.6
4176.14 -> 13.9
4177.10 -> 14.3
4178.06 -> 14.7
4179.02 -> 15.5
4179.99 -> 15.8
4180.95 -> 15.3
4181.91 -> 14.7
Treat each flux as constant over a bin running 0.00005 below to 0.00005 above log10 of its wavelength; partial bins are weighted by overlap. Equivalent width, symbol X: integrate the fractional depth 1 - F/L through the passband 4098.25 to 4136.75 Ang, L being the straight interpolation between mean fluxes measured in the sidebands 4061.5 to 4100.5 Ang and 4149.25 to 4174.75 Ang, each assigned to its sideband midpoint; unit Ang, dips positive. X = -1.08 Ang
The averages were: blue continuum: 15.7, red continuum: 13.9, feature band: 15.3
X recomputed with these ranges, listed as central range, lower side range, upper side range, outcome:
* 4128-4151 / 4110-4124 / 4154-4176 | 0.7 Ang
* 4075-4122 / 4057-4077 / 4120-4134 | -4.5 Ang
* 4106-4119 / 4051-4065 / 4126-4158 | -0.8 Ang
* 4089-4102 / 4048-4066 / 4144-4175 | -2.9 Ang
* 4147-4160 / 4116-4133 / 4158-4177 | -0.2 Ang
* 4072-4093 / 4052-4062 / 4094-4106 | 2.3 Ang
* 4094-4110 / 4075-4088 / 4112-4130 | -2.6 Ang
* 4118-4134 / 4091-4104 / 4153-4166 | 1.7 Ang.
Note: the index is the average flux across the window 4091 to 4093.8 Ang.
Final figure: 16.8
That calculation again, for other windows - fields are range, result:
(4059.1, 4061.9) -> 15.6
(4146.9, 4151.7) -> 14.1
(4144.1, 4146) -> 13.8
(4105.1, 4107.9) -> 16.1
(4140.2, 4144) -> 14.2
